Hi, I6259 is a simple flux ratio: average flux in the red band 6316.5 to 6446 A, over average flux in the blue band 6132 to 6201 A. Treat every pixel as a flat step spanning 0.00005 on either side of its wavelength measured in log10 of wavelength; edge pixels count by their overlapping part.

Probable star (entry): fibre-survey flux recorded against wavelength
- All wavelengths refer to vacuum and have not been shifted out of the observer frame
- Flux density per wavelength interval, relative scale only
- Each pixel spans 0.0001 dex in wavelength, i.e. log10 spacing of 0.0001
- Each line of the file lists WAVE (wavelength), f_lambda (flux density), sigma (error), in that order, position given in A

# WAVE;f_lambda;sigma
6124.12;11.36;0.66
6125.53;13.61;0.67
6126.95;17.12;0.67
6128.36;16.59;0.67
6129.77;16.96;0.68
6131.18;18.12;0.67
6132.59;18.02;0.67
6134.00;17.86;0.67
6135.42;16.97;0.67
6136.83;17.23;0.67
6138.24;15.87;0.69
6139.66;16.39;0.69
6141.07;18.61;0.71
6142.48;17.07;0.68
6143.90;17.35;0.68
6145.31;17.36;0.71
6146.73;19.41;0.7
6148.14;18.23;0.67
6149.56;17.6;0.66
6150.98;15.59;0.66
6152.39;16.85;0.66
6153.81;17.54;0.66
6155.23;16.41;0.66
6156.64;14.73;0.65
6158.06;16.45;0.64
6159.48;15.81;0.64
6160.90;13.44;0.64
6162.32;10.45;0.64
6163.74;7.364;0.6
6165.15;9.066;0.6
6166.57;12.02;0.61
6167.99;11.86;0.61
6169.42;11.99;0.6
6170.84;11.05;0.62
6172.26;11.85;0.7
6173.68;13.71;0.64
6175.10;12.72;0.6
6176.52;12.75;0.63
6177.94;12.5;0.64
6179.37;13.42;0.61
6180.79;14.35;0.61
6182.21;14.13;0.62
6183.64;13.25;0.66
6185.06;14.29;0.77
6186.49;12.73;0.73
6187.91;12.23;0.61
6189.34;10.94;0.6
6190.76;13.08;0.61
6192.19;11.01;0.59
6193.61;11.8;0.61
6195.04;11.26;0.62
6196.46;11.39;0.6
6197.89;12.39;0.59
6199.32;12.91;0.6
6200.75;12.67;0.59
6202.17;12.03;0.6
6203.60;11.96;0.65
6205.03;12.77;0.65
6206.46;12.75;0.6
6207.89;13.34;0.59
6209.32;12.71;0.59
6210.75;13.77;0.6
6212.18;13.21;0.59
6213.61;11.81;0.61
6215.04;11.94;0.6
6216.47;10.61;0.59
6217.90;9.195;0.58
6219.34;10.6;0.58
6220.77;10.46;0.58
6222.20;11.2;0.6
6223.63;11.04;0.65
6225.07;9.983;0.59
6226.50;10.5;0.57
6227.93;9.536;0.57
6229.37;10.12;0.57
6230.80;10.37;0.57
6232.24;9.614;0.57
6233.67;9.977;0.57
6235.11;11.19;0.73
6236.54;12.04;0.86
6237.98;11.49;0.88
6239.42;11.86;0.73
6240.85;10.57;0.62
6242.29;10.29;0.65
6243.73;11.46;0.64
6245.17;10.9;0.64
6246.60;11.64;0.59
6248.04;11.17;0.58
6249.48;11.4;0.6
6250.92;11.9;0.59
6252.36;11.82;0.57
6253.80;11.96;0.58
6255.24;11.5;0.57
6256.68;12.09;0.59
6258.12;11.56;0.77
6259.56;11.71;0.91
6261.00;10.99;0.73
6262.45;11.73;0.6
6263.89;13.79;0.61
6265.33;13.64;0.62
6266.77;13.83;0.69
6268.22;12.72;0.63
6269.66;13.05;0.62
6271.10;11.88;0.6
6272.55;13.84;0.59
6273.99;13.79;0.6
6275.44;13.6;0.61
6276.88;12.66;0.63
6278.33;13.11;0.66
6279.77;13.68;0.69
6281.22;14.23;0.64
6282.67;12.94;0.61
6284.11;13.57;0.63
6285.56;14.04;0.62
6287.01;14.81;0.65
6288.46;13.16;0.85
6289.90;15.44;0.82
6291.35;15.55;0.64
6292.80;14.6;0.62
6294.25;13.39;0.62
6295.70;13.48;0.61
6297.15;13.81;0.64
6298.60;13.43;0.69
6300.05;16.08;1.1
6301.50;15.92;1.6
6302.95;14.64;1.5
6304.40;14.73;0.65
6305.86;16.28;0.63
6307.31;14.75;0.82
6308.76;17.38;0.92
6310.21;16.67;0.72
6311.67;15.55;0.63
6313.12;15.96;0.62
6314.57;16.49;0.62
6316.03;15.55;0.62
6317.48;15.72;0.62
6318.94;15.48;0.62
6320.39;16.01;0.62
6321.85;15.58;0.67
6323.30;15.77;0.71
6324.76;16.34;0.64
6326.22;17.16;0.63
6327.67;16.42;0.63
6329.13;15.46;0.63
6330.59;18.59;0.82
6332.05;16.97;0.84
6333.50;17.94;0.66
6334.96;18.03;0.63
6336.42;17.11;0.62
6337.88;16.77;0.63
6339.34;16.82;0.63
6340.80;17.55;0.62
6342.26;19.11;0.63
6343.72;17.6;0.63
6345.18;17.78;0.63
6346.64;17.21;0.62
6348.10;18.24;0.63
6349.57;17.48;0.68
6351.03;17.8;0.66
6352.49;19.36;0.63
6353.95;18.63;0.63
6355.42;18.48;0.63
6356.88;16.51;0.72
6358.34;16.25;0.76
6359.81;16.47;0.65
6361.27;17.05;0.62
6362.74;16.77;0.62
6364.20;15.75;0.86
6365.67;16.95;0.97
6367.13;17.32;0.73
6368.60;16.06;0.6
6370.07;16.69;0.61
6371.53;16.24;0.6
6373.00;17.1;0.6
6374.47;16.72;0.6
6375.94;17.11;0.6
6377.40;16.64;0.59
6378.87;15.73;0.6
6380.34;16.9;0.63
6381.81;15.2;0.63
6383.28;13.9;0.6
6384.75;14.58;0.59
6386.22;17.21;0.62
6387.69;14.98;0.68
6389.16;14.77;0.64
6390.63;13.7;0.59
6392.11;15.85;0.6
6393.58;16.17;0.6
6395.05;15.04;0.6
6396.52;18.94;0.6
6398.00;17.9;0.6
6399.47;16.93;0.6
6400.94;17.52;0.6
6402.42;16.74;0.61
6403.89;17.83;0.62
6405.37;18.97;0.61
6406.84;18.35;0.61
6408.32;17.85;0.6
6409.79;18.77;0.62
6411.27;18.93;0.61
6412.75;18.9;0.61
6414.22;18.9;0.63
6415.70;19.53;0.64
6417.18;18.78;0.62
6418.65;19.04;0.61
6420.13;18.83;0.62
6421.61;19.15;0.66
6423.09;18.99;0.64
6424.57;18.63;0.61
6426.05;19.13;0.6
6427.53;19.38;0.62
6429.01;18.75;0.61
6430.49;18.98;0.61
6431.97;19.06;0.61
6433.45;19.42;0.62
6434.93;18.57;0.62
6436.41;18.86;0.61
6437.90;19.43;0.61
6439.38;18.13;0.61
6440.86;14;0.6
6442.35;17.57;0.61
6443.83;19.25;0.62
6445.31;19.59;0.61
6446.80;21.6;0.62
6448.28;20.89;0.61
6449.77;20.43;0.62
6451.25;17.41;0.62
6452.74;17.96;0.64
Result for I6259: 1.23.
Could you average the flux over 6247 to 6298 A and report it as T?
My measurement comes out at 13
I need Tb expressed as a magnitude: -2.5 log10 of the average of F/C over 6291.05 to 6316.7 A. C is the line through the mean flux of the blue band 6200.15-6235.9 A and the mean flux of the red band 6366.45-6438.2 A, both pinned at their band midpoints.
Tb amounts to -0.07 mag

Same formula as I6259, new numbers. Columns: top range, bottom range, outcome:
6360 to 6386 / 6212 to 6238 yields 1.52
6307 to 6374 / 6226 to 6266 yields 1.49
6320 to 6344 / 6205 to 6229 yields 1.49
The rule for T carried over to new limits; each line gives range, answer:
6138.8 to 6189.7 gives 14.2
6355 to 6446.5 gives 17.5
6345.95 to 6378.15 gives 17.1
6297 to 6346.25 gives 16.4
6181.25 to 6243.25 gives 11.7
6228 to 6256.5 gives 11.1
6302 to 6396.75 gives 16.5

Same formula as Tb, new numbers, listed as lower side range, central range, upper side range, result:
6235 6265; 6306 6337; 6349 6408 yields -0.14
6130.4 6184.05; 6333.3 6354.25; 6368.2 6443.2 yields -0.06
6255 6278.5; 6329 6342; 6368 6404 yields -0.18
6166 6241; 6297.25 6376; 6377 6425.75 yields -0.08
